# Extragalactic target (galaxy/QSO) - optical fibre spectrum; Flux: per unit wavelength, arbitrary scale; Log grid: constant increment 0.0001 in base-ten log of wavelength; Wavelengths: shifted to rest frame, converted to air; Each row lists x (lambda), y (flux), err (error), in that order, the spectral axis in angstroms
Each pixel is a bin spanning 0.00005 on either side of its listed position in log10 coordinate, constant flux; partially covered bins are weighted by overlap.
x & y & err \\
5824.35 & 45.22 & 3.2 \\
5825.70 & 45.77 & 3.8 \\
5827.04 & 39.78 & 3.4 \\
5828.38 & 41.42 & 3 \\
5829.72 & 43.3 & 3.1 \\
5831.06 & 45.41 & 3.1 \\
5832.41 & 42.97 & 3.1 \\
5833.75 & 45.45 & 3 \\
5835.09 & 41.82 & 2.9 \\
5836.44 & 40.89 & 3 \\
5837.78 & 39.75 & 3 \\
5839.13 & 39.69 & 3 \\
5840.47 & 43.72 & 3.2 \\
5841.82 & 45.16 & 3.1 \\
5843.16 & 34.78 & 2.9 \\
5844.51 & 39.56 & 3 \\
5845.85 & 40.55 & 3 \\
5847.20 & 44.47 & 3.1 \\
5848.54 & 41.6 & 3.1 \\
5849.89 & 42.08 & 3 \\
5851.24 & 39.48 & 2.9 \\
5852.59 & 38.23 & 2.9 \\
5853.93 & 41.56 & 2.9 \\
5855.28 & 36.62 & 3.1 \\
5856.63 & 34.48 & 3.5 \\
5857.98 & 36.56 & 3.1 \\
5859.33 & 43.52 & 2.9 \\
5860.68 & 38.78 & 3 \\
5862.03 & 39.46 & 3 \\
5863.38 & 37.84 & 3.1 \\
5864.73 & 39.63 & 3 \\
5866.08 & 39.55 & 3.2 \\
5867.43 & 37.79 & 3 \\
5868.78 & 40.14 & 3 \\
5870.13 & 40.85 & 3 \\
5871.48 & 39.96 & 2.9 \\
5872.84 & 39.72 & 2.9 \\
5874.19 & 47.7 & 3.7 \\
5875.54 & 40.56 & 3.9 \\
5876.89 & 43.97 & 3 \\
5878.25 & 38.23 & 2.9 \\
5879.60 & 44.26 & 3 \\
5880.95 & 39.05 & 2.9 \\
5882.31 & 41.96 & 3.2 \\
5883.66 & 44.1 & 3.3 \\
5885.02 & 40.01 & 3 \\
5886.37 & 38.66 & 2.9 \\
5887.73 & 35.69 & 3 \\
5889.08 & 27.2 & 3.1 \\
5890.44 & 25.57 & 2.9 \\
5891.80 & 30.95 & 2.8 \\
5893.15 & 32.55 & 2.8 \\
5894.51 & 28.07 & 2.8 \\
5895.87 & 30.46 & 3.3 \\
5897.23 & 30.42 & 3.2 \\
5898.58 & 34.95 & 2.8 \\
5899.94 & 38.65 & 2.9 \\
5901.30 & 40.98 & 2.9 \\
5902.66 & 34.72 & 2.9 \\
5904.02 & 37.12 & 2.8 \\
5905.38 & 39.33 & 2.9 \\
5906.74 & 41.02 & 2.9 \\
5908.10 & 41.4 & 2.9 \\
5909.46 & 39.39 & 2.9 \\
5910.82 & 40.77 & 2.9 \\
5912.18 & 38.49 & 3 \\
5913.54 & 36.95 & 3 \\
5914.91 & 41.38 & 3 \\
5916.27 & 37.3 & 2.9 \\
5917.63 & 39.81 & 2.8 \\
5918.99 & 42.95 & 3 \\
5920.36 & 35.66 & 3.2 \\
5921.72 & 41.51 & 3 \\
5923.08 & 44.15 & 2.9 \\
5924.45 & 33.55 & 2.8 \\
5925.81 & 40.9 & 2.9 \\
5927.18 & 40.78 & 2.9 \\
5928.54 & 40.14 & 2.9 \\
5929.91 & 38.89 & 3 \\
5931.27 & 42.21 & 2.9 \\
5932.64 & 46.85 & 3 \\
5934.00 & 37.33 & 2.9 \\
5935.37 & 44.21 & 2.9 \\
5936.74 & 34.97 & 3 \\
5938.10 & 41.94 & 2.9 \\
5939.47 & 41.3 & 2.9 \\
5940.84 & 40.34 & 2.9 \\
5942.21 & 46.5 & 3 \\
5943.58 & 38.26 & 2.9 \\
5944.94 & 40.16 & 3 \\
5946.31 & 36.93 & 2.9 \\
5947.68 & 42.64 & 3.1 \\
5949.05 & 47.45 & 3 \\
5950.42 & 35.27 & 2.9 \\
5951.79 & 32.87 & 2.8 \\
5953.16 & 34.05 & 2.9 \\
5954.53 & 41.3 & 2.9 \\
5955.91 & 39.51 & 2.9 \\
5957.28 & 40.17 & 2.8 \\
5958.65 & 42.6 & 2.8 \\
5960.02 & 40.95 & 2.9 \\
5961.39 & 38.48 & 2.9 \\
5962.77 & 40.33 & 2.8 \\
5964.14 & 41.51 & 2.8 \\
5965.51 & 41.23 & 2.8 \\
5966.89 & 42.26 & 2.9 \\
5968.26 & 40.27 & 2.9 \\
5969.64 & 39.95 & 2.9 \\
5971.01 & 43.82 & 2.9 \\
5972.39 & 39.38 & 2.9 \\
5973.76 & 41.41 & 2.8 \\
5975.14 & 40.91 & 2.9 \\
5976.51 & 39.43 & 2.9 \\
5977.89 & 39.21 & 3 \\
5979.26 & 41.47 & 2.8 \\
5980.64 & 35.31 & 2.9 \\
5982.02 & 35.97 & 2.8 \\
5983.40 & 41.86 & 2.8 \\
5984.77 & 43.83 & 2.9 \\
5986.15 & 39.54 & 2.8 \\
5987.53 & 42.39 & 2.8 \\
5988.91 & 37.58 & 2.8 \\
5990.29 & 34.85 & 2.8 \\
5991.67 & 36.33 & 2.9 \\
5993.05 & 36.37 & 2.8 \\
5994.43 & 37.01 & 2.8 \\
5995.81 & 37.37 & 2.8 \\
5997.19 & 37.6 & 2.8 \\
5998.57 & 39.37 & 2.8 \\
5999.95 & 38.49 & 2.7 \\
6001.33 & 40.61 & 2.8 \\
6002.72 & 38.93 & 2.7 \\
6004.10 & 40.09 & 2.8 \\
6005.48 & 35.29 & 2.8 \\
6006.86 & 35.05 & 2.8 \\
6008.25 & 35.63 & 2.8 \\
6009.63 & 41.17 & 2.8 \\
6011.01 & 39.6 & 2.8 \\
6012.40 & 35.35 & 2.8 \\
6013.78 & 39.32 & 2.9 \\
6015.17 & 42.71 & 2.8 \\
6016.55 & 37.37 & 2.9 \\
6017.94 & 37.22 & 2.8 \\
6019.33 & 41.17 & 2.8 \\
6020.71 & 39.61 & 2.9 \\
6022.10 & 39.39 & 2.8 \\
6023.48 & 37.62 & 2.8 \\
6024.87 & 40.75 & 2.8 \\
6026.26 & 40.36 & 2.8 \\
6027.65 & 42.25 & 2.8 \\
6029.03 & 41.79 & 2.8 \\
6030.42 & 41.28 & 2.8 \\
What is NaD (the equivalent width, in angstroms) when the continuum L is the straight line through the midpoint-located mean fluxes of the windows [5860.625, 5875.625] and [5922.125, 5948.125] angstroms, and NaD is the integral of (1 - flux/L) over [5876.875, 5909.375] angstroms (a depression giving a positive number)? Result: 3.08 angstroms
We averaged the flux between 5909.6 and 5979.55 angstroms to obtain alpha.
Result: 40.2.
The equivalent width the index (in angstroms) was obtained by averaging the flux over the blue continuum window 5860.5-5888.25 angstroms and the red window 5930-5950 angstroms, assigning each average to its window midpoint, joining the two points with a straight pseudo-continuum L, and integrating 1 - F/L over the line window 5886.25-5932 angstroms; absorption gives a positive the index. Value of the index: 4.3 angstroms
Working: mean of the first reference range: 40.4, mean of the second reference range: 41.4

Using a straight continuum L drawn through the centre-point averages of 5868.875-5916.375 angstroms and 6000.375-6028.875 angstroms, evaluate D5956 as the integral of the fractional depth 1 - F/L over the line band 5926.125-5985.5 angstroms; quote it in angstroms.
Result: -2.9 angstroms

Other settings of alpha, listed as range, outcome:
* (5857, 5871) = 39.3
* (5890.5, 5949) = 38.7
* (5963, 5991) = 40.1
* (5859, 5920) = 38.2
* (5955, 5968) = 40.8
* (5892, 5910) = 35.9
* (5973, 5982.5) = 39.2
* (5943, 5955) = 38.8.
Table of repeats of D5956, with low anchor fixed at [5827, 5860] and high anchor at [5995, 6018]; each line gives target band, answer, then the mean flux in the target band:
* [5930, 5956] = -0.56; 40.2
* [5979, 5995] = 0.07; 38.5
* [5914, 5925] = 0.04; 39.5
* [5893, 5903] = 1.54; 33.9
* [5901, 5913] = 0.23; 39.2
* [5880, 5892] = 1.18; 36.3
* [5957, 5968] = -0.54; 41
